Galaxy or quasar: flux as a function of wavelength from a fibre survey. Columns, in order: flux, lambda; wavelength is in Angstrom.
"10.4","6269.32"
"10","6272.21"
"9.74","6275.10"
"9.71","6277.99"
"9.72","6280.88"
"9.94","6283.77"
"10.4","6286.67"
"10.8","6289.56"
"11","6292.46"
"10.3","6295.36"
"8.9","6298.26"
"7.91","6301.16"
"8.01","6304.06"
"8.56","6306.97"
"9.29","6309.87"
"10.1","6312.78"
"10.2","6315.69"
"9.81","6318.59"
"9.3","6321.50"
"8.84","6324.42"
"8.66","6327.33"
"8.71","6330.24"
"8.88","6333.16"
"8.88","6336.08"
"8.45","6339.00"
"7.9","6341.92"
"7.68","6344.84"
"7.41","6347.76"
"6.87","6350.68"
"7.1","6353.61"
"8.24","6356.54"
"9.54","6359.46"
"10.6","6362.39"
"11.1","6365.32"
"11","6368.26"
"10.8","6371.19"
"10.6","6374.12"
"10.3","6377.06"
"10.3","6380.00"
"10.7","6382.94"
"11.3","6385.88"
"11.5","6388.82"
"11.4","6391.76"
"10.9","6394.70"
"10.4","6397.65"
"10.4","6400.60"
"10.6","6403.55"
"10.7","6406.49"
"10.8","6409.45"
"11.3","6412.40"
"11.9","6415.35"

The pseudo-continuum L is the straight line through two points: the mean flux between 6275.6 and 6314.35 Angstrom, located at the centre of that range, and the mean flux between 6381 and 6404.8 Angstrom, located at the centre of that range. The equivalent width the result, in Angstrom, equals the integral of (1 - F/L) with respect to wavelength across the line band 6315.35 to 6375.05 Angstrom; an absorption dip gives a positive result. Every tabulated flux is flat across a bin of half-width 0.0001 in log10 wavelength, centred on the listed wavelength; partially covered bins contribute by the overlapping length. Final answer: 7.10 Angstrom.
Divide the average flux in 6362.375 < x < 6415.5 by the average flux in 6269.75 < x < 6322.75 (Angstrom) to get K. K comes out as 1.12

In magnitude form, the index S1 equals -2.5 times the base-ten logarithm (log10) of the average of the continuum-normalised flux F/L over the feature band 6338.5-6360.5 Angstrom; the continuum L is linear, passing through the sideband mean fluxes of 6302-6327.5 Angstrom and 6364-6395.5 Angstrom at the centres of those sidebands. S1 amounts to 0.275 mag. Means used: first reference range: 9.19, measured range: 7.85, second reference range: 10.9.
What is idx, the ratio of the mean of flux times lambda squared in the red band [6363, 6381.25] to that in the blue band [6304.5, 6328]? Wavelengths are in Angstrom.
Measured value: 1.2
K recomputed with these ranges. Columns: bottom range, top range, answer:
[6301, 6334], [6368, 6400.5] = 1.19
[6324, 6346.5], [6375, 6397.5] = 1.28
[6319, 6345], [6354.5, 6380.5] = 1.18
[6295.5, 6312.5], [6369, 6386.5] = 1.21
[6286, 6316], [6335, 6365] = 0.88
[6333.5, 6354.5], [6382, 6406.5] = 1.39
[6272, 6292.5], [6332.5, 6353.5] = 0.78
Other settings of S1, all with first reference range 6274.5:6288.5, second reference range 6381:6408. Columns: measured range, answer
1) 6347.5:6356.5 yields 0.40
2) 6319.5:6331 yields 0.15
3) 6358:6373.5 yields 0.00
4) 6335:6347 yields 0.27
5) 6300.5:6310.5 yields 0.20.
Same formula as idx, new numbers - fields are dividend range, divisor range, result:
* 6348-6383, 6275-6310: 1.03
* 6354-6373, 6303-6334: 1.11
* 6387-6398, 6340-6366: 1.34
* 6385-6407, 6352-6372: 1.13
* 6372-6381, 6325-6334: 1.21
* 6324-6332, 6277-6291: 0.87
